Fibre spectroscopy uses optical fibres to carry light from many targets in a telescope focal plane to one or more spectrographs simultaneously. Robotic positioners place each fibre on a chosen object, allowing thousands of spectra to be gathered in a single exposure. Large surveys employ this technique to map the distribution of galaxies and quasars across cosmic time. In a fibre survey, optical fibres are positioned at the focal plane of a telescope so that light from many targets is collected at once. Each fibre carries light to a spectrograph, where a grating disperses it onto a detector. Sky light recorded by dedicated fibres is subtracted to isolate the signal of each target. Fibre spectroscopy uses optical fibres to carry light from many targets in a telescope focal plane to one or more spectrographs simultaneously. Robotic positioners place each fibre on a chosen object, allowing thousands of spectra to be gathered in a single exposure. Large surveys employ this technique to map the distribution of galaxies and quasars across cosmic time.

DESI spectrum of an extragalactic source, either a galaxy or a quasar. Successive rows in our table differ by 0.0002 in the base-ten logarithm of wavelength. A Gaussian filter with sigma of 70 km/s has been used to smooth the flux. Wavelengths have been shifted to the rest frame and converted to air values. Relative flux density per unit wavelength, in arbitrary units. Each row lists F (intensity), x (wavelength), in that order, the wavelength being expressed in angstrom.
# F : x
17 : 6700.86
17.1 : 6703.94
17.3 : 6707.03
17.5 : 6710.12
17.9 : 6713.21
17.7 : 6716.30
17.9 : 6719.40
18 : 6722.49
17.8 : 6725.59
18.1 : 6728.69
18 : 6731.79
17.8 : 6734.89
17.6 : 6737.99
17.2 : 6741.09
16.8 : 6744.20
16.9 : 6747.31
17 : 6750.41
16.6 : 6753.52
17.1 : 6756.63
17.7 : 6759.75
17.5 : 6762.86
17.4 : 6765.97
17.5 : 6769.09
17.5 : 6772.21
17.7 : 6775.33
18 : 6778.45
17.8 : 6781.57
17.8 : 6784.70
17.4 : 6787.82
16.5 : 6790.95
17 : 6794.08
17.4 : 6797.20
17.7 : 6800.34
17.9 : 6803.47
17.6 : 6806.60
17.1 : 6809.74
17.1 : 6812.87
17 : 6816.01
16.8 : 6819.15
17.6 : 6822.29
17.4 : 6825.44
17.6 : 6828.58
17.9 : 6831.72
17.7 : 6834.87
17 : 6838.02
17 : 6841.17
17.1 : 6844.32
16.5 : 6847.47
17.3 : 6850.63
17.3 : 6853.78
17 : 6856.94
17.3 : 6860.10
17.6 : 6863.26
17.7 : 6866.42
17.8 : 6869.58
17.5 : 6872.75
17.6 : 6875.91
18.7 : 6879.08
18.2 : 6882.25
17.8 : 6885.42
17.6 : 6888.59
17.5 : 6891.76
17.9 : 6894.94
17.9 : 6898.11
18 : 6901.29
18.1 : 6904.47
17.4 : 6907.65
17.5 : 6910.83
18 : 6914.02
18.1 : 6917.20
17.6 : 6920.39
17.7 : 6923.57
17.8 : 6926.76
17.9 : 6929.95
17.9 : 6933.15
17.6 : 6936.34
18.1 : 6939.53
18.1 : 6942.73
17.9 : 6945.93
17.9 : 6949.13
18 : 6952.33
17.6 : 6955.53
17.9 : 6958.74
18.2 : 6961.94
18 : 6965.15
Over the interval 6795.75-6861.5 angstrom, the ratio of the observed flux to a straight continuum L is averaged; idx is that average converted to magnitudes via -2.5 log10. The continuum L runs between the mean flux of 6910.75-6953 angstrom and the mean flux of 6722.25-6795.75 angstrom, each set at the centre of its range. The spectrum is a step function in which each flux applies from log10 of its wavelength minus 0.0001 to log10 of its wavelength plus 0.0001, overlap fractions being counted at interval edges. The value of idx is 0.02 mag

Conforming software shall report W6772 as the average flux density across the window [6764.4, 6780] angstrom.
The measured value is 17.6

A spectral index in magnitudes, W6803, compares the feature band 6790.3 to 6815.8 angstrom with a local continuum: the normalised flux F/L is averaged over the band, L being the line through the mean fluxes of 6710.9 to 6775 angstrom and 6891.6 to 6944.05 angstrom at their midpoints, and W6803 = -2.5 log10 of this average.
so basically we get 0.02 mag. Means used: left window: 17.5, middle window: 17.3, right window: 17.8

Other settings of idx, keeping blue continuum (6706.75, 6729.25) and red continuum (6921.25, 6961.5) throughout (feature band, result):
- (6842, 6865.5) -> 0.04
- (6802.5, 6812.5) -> 0.02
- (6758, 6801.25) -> 0.02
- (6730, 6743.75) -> 0.01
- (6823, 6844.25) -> 0.03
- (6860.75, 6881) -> 0.00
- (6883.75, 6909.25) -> 0.00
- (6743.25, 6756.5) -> 0.06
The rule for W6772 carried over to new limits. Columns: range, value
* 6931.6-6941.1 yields 17.9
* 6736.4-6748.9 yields 17.1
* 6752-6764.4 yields 17.2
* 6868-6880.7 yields 17.9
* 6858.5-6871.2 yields 17.6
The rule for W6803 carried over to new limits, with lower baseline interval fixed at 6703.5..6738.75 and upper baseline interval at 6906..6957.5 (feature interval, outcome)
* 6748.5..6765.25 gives 0.04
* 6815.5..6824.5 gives 0.04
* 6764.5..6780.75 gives 0.01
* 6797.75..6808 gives 0.00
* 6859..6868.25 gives 0.01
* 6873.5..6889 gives -0.01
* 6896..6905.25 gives -0.01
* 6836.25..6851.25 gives 0.05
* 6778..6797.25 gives 0.02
